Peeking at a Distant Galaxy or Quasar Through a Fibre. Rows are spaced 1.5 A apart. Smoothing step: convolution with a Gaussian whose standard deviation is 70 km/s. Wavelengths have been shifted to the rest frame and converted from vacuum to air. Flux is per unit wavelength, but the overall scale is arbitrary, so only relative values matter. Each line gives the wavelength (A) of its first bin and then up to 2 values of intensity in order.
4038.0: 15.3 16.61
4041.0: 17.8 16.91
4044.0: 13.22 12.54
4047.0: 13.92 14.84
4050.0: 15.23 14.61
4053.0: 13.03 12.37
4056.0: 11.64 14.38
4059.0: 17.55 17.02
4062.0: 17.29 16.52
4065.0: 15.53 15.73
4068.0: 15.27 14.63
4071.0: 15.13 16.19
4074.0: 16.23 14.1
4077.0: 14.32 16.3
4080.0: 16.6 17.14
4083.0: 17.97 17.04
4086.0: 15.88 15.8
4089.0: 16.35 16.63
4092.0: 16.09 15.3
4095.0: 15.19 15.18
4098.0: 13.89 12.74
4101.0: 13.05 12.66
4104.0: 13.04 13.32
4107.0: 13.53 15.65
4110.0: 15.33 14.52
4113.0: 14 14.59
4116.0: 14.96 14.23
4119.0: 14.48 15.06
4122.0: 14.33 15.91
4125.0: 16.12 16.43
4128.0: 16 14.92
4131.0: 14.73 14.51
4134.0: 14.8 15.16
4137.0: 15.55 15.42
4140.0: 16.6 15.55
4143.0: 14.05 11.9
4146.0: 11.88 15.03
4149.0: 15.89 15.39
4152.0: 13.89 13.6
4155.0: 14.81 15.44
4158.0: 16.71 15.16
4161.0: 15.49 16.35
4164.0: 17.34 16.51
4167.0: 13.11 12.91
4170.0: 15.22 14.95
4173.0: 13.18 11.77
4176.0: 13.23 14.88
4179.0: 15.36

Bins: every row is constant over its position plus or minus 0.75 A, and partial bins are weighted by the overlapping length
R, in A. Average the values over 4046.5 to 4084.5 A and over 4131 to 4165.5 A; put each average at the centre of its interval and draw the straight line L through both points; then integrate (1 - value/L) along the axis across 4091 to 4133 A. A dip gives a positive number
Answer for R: 1.52 A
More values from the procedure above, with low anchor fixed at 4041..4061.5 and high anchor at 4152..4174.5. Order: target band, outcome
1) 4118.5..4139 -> -0.62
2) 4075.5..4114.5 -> -1.00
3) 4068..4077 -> -0.34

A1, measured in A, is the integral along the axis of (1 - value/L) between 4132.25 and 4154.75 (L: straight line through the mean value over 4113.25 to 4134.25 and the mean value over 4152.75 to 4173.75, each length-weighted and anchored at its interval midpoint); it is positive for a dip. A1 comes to 0.65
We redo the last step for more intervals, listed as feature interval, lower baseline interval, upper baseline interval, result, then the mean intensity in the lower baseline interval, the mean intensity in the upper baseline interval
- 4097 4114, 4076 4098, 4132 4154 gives 1.89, 16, 14.6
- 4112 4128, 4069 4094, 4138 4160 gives 0.24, 16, 14.7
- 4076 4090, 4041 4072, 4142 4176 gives -1.41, 14.9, 14.5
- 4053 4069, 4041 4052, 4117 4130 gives -0.44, 14.7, 15.3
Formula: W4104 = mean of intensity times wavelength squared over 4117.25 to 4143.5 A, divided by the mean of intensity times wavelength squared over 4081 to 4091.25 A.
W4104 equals 0.9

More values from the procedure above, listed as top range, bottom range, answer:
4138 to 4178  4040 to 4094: 0.99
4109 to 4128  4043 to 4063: 1.07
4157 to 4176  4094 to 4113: 1.09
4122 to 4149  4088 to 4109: 1.05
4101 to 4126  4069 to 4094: 0.92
